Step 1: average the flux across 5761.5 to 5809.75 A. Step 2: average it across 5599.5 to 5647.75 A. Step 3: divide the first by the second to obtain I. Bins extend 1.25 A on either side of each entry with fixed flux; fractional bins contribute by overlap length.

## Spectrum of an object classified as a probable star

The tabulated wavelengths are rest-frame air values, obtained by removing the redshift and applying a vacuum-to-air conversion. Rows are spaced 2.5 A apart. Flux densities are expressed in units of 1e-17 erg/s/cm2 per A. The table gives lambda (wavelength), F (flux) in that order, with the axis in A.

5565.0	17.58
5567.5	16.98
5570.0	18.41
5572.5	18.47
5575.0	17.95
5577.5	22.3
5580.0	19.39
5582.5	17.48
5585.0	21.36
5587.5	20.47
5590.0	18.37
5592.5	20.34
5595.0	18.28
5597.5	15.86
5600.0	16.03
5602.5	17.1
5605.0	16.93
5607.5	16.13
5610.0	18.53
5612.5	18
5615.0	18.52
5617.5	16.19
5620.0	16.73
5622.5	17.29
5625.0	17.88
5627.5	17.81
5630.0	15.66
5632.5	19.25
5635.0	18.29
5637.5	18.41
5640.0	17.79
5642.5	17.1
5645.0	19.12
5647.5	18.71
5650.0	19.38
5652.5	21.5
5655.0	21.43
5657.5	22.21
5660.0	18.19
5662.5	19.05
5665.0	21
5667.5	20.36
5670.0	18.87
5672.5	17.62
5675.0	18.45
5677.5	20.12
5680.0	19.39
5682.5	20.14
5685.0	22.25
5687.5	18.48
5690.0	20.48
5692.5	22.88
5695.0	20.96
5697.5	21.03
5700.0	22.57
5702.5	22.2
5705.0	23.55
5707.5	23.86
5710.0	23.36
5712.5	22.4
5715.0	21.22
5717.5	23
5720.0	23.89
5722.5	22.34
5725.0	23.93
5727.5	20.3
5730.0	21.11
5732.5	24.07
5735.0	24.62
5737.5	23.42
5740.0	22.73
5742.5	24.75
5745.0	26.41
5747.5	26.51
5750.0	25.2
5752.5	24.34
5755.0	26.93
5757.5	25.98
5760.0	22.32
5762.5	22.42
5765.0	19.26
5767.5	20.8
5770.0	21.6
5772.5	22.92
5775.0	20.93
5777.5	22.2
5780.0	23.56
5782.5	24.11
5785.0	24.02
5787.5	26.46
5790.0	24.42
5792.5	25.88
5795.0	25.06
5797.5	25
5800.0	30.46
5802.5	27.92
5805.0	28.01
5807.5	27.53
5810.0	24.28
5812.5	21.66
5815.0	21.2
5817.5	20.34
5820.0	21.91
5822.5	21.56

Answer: 1.39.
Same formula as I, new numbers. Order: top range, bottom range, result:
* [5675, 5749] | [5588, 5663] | 1.23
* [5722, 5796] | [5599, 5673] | 1.29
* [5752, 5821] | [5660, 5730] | 1.13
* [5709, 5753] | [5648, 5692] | 1.18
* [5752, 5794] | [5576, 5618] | 1.28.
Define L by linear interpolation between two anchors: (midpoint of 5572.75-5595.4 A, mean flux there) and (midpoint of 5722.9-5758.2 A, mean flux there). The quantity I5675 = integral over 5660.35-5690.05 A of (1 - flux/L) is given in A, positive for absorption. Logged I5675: 3.6 A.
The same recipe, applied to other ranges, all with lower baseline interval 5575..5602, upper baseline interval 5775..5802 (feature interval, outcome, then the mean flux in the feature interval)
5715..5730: 0.4 A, 22.4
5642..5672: 1.8 A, 19.8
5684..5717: 0.5 A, 22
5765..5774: 1.1 A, 21.4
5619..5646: 3.3 A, 17.8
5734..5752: -0.9 A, 24.8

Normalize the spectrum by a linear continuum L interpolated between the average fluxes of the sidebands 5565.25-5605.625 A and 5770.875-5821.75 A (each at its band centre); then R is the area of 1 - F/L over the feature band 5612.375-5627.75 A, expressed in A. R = 1.59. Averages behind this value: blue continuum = 18.5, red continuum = 24.3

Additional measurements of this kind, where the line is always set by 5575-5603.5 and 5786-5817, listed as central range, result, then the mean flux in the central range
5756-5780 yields 2.23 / 22.2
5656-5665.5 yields 0.44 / 20.1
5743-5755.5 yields -0.99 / 25.7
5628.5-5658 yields 2.21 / 19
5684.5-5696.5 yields 0.58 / 20.9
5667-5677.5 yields 1.25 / 18.9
